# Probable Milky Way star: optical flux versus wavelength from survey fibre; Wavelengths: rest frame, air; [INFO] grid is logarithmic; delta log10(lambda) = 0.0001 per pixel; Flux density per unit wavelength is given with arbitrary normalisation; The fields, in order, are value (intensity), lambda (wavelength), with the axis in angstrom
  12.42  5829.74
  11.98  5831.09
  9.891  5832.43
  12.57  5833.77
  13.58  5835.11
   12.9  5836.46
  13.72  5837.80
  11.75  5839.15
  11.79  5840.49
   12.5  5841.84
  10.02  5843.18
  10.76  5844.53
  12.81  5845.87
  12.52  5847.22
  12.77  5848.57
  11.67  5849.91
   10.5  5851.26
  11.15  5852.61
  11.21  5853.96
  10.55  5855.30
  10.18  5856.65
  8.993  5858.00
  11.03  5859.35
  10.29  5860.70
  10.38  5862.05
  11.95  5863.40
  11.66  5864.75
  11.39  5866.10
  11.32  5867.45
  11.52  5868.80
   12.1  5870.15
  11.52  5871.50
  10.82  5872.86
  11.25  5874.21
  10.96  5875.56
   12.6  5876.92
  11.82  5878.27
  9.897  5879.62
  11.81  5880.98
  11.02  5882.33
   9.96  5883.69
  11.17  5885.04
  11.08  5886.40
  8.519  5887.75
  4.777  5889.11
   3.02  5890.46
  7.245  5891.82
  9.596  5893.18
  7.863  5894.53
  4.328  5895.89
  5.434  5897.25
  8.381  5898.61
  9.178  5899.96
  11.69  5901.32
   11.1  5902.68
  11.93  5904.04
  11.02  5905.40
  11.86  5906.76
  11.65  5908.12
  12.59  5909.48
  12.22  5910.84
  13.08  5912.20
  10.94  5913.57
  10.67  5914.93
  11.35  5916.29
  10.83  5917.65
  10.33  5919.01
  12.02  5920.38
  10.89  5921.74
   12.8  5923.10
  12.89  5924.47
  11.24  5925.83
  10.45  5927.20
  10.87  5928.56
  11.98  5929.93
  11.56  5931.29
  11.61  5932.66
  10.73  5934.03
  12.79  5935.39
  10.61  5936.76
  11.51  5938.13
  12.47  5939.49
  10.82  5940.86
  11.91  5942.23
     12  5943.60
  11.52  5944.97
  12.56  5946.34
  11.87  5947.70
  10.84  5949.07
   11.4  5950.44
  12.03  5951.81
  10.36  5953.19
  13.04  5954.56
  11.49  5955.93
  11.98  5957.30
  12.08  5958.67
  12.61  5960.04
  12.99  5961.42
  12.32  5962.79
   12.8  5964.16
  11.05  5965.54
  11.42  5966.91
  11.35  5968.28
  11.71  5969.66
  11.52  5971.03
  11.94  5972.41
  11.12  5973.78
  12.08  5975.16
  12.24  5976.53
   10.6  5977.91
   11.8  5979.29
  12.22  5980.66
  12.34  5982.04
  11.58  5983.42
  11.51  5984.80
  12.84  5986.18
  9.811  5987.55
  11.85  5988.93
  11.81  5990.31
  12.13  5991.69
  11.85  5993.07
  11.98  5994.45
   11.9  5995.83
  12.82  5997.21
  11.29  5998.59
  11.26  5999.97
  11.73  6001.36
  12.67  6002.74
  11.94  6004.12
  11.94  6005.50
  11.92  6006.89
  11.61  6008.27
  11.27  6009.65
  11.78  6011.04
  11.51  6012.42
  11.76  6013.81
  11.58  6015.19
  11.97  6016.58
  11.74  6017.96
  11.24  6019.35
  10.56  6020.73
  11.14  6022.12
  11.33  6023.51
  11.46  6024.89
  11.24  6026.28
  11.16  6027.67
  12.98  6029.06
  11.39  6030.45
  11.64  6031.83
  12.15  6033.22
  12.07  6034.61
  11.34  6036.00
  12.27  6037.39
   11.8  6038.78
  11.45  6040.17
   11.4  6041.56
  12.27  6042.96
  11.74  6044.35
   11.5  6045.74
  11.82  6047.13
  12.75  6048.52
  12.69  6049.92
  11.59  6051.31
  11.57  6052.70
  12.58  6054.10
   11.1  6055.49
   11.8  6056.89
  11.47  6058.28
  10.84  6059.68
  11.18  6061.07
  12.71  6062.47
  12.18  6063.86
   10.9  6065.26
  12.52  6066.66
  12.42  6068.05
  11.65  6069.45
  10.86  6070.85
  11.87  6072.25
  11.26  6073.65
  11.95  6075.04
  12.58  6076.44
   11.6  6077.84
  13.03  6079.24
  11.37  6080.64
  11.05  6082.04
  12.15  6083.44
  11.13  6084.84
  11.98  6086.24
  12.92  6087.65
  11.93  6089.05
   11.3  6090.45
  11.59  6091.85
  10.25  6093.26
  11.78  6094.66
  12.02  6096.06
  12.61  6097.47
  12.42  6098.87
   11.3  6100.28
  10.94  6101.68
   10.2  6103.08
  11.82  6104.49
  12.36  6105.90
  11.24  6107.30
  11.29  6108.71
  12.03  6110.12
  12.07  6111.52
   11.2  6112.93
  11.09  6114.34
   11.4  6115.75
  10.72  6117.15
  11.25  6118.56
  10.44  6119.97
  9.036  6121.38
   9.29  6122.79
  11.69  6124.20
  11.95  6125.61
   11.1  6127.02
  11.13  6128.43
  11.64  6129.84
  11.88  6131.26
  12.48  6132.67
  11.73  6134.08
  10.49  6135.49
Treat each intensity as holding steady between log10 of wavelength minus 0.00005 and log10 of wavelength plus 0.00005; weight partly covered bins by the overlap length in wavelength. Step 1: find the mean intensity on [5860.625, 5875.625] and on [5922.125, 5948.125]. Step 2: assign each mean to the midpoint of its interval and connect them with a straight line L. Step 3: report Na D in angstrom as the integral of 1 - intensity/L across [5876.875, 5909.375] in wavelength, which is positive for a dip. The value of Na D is 5.7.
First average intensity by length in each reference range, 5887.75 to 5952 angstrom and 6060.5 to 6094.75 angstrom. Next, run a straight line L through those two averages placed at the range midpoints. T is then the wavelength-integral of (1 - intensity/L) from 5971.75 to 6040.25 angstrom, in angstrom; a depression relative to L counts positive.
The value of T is -2.9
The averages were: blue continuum 10.6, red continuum 11.8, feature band 11.7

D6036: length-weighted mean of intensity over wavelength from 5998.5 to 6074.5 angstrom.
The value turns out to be 11.7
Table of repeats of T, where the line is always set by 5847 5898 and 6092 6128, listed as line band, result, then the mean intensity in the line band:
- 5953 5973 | -2.6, 11.9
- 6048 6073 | -1.8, 11.8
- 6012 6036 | -1.6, 11.6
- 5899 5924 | -2.7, 11.4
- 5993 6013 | -2.0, 11.8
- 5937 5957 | -2.3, 11.7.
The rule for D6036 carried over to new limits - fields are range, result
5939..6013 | 11.8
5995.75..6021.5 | 11.7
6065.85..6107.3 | 11.7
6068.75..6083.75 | 11.8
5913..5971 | 11.6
